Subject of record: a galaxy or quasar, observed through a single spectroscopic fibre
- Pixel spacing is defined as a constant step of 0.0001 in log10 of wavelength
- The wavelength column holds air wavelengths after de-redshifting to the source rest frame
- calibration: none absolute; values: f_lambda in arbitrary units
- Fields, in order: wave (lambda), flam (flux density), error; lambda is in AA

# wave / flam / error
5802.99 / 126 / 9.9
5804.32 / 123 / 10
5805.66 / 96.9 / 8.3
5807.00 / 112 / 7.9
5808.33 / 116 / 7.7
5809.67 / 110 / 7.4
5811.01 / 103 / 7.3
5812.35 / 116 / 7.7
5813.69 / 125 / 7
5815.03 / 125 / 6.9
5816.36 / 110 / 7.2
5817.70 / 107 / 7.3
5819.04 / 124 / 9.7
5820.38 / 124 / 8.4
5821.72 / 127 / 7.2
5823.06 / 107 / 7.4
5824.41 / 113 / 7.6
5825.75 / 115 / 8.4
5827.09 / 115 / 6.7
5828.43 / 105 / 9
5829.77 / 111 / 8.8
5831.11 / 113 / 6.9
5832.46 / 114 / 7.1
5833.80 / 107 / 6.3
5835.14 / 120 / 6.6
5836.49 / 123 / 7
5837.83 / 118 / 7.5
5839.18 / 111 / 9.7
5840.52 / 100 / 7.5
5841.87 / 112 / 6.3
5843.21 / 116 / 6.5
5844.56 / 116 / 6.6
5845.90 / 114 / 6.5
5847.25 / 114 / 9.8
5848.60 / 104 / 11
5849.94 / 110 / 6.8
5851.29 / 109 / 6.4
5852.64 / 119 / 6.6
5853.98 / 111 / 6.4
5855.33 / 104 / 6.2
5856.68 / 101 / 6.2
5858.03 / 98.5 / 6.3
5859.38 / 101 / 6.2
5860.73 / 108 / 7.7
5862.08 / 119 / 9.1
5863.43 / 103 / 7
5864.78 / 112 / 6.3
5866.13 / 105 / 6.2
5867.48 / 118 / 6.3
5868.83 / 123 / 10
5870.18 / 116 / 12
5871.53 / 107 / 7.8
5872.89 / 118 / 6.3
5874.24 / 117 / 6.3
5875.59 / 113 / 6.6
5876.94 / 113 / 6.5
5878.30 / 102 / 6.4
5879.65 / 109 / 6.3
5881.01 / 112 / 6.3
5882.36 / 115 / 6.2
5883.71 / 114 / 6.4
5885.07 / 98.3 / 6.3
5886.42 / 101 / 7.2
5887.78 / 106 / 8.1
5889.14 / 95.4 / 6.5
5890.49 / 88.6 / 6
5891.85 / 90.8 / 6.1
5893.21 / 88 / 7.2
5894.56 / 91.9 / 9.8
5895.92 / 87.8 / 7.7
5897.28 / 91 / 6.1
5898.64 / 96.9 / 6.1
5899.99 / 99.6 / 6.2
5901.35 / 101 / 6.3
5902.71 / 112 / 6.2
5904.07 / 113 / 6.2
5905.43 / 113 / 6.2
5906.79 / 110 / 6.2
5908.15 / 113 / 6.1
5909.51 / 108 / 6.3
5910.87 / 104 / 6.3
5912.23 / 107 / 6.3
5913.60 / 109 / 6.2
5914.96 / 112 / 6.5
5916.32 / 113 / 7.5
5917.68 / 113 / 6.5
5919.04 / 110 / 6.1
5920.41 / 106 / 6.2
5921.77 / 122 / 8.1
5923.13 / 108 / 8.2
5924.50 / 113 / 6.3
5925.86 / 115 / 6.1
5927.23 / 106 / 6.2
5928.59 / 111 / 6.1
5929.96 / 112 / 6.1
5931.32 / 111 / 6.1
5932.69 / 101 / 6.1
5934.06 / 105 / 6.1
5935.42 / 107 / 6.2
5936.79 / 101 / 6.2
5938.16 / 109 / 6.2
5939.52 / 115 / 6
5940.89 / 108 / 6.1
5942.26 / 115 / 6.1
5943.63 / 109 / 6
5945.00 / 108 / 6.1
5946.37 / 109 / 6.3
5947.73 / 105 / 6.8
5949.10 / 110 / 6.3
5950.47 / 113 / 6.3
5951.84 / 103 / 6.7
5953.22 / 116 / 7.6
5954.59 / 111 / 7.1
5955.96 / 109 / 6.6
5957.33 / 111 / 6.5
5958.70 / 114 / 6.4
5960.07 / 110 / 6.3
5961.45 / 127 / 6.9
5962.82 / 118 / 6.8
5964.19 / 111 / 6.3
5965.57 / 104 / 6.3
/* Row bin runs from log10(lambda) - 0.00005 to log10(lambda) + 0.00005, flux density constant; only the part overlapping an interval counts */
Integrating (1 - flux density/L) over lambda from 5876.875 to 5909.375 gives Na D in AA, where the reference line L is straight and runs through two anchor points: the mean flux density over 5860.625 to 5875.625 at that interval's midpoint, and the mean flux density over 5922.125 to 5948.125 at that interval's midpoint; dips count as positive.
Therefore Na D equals 2.7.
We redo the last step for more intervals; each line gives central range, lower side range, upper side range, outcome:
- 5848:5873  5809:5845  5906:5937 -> 0.7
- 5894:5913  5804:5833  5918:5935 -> 1.3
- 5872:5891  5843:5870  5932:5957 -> 0.4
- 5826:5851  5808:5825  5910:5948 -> 0.5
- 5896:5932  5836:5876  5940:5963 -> 0.9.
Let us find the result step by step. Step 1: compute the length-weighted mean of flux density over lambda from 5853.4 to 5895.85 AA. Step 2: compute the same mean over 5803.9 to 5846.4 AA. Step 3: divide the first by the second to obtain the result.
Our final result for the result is 0.9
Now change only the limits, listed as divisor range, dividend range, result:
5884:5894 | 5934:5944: 1.13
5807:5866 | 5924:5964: 0.98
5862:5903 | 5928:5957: 1.04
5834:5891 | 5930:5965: 1.00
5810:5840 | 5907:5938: 0.95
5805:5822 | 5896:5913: 0.91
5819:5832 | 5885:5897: 0.82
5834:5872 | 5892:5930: 0.96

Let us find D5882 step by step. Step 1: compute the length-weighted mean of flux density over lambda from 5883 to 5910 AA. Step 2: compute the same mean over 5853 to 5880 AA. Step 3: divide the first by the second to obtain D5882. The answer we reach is 0.9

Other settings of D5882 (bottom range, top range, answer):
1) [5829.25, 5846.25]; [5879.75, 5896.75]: 0.88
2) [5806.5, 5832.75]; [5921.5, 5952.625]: 0.95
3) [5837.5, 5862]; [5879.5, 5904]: 0.91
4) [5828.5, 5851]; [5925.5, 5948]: 0.97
